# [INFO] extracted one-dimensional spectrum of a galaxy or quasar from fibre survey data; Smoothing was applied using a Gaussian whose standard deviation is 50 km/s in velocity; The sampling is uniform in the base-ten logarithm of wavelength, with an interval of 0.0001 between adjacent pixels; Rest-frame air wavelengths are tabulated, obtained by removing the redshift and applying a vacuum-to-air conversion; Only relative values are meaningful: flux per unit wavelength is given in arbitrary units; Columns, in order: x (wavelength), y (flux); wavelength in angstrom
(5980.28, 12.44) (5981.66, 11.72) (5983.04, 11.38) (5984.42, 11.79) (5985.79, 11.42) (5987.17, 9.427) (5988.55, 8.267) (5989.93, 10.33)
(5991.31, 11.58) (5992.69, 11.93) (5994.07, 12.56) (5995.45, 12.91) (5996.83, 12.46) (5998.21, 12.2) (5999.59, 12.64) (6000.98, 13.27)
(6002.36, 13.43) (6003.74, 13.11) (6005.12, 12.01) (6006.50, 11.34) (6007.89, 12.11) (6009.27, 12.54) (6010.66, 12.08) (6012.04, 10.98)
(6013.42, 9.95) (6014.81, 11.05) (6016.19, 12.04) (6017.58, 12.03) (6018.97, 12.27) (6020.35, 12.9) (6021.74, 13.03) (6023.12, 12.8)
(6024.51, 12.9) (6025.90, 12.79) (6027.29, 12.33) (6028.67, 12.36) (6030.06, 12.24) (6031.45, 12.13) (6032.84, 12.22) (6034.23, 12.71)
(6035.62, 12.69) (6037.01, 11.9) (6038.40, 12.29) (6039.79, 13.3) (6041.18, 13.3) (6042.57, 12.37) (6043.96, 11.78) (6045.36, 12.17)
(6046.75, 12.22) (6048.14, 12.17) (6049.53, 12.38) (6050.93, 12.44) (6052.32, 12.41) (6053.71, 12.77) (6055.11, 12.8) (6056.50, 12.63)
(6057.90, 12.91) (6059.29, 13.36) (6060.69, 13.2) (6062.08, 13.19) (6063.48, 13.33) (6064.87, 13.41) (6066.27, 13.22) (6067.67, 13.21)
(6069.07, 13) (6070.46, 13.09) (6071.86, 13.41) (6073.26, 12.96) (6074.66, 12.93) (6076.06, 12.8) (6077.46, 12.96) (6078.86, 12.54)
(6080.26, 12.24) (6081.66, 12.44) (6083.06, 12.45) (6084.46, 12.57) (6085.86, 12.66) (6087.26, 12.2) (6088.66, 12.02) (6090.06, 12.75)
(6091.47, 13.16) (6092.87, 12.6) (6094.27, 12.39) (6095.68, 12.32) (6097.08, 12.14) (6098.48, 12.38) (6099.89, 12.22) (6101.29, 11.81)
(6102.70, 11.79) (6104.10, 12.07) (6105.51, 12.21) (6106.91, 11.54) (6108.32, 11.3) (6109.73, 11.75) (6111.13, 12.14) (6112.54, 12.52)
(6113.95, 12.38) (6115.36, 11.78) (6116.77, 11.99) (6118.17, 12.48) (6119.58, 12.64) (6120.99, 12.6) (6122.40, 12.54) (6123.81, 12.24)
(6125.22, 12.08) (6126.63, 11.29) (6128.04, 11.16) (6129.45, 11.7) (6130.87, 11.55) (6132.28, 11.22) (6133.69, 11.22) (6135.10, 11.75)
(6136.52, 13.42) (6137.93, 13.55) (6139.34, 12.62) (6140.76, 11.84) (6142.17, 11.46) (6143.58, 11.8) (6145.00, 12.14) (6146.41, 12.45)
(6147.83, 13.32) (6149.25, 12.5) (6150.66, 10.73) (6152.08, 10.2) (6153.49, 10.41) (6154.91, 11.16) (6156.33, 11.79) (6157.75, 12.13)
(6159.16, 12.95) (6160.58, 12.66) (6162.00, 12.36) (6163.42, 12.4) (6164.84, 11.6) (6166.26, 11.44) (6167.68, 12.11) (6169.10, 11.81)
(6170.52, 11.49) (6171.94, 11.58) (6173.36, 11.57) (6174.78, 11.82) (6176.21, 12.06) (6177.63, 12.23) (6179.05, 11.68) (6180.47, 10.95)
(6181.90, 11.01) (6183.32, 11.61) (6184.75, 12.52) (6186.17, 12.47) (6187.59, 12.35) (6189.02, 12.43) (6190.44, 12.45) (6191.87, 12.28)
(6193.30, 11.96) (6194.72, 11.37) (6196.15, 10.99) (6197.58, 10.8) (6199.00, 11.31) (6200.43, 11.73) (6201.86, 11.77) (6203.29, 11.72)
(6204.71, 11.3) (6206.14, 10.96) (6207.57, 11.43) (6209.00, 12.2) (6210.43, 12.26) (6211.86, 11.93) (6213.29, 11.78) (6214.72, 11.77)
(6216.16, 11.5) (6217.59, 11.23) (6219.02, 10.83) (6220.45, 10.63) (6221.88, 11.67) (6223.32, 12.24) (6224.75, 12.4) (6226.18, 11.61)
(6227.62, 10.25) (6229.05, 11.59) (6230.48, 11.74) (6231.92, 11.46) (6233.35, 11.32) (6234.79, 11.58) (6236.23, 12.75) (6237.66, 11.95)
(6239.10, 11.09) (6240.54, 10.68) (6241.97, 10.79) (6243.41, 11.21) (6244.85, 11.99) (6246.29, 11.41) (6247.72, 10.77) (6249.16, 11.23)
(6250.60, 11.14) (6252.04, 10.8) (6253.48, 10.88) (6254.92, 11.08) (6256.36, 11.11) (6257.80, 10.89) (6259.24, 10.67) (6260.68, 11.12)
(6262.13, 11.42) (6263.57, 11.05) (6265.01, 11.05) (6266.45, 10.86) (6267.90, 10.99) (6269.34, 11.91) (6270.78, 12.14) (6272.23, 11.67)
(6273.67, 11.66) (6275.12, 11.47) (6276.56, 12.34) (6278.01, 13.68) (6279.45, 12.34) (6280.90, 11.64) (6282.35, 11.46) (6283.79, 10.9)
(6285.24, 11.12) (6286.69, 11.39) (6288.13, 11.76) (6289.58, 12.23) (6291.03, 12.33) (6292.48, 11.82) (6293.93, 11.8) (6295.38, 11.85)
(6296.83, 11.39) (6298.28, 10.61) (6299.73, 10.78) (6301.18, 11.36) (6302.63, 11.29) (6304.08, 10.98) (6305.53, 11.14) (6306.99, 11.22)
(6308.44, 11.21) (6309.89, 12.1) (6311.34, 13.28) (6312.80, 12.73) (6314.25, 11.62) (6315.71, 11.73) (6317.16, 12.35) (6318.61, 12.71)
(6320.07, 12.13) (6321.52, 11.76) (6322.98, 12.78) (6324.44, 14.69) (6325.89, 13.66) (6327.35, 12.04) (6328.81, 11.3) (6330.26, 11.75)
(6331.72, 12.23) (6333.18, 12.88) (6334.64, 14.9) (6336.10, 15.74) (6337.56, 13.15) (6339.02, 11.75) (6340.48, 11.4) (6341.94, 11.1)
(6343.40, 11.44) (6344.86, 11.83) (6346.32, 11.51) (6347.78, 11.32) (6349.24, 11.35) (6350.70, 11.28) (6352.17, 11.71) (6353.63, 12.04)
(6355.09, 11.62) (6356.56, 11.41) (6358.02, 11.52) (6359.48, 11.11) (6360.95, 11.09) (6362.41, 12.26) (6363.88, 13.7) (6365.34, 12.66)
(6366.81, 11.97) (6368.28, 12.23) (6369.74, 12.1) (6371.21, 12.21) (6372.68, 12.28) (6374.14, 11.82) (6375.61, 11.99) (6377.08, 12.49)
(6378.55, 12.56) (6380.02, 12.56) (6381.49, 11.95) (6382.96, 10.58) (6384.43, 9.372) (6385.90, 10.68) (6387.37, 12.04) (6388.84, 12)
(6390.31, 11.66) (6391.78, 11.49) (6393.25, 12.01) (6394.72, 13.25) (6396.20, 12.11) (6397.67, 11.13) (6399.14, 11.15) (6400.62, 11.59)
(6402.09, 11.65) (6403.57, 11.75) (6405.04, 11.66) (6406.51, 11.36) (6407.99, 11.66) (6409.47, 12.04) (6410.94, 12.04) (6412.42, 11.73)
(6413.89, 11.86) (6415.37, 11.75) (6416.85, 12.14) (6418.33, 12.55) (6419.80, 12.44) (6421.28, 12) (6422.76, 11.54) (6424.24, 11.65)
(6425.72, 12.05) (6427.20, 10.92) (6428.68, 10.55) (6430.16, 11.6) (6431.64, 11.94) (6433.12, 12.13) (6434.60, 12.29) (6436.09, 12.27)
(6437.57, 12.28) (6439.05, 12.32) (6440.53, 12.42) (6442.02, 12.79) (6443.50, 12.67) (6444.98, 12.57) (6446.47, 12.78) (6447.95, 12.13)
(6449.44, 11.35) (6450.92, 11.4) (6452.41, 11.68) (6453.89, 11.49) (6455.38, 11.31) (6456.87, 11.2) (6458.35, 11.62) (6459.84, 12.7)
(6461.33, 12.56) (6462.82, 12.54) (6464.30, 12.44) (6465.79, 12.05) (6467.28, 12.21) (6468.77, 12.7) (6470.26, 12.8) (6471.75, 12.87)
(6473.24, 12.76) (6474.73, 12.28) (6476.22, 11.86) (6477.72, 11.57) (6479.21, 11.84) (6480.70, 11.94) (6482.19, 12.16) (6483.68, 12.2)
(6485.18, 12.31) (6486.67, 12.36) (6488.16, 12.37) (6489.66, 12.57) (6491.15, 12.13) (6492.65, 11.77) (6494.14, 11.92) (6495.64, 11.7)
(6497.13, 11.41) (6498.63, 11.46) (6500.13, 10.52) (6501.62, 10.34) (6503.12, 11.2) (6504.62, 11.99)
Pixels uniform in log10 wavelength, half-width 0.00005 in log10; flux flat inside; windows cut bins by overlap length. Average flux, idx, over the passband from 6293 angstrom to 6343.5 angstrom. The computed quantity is 12.1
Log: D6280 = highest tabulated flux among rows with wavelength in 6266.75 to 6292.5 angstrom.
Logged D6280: 13.68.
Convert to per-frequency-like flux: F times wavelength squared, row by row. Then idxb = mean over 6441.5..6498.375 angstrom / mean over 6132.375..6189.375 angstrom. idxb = 1.12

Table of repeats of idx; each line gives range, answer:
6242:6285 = 11.4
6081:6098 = 12.5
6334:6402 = 11.9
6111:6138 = 12.1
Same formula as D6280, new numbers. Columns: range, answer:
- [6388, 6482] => 13.25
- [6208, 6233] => 12.4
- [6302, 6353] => 15.74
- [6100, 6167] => 13.55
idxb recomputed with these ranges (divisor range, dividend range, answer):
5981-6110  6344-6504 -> 1.09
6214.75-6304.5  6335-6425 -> 1.08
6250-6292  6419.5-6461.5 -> 1.10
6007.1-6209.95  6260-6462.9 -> 1.06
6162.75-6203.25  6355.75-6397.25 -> 1.07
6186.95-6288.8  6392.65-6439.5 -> 1.09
